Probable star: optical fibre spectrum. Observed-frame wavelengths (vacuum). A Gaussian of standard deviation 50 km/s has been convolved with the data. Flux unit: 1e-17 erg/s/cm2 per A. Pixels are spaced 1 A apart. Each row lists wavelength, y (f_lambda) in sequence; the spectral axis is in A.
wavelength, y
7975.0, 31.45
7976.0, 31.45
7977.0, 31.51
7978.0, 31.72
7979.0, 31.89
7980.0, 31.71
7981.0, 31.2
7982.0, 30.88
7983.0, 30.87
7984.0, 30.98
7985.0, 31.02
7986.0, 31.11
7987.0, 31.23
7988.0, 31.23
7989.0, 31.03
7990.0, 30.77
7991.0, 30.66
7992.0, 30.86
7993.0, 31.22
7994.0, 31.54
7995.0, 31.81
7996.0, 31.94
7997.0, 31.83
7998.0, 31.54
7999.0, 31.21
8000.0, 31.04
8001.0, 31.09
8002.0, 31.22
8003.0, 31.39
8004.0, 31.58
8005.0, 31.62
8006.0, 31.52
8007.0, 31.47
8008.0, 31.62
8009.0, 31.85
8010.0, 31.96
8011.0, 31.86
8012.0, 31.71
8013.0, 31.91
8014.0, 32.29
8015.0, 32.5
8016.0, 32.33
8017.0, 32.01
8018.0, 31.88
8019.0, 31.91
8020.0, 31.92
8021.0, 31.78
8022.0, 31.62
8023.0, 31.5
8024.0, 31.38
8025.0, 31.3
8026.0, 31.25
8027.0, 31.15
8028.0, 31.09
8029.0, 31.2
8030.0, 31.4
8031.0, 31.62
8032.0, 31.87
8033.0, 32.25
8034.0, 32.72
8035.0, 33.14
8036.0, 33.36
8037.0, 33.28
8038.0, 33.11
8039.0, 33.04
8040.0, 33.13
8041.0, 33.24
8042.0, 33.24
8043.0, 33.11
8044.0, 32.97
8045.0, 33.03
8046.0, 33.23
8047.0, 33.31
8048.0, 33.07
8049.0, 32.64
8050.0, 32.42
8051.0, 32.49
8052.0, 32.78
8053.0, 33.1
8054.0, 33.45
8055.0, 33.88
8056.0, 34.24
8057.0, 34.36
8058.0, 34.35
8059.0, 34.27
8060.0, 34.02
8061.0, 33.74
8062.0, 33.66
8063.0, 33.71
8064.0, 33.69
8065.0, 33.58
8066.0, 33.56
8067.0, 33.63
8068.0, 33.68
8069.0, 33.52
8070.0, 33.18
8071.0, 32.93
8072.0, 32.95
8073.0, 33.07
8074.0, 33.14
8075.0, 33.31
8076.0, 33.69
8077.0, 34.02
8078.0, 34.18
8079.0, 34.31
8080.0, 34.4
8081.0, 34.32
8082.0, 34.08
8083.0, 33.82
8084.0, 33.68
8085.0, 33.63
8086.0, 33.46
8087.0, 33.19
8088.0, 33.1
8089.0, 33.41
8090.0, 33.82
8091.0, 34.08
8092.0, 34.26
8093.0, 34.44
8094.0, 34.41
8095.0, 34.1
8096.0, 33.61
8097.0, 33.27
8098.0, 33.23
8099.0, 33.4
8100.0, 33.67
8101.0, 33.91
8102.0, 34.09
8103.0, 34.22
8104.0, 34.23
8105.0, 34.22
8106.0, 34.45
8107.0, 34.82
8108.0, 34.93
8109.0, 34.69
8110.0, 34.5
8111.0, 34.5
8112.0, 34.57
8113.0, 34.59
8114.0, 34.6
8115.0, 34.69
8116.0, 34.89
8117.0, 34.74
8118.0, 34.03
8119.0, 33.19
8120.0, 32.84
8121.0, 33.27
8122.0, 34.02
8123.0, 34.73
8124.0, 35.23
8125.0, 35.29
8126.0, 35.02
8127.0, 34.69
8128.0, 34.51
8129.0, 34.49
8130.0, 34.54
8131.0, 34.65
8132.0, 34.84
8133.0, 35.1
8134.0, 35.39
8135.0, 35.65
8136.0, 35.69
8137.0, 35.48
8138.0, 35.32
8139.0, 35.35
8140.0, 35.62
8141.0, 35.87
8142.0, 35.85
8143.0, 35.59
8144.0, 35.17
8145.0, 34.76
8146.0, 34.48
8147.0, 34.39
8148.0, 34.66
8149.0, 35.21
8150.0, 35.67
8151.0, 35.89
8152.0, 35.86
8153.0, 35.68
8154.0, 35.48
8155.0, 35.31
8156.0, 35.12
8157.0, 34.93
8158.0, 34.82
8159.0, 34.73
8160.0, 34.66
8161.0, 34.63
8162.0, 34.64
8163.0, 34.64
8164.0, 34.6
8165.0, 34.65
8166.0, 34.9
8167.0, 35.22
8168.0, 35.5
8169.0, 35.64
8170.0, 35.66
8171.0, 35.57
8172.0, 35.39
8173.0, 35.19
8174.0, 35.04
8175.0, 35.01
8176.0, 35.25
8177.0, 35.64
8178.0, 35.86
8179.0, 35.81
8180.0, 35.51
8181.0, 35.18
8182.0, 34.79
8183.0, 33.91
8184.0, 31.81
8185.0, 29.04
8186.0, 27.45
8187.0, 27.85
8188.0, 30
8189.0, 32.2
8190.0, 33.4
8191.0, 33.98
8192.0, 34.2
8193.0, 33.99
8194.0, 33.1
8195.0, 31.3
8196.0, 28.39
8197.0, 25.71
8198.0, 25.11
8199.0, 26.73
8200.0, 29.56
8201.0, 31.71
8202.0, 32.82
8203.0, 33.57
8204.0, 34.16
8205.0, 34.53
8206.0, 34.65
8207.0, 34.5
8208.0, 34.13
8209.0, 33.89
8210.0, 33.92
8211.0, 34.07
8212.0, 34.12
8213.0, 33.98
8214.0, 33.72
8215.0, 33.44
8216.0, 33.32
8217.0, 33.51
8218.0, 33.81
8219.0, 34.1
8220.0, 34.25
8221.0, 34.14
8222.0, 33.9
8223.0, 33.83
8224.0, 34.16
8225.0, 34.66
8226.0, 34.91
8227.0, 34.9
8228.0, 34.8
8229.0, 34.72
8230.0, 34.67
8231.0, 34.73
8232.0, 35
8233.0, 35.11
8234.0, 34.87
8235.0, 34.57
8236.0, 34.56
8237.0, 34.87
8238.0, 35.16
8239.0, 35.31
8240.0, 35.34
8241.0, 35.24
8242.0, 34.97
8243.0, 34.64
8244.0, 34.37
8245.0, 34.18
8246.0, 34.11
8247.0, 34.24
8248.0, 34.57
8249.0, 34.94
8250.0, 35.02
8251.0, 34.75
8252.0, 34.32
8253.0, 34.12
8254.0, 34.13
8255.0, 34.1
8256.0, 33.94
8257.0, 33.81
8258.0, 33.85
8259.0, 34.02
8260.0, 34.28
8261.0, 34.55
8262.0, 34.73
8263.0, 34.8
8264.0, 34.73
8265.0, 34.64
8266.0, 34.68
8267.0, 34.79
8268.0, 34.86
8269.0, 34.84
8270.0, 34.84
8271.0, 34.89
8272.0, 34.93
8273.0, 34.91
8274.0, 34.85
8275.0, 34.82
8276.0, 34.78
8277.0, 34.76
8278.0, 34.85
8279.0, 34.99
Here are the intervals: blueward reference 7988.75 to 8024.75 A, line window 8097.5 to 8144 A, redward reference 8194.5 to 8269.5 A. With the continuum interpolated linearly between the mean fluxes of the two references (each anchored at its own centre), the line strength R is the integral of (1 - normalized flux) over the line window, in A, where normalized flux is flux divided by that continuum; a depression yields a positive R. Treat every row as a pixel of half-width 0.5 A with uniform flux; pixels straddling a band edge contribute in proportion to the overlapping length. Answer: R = -2.7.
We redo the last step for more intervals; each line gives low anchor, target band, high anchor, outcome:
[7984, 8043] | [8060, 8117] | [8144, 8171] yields -0.7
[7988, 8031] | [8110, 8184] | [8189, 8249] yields -4.7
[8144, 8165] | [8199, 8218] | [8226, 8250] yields 0.8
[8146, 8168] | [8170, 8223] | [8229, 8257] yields 2.8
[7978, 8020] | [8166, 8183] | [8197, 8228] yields -1.3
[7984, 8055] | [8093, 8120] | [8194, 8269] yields -1.2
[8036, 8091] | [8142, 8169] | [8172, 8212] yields -1.8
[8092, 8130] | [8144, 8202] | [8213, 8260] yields 1.2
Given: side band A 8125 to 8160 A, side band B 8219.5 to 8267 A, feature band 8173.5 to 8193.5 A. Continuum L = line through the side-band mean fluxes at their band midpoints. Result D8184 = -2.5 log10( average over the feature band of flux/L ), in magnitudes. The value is 0.05 mag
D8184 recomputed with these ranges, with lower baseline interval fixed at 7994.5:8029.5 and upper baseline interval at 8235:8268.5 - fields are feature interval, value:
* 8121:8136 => -0.057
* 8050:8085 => -0.044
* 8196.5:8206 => 0.111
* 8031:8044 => -0.032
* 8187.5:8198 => 0.084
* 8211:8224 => 0.009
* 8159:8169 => -0.044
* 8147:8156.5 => -0.064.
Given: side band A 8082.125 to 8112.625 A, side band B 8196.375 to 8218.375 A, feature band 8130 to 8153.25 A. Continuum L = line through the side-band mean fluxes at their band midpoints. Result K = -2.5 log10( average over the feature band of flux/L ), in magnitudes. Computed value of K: -0.06 mag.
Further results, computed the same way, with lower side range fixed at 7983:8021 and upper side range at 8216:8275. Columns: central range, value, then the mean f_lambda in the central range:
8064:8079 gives -0.04 mag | 33.5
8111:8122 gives -0.04 mag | 34.2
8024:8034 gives 0.01 mag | 31.5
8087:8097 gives -0.04 mag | 33.8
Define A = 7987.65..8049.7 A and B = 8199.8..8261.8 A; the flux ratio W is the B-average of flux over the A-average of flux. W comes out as 1.07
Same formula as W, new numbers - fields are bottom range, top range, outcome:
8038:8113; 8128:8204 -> 1.01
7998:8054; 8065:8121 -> 1.05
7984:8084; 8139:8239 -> 1.05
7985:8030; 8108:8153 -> 1.11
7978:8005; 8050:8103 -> 1.08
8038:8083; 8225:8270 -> 1.03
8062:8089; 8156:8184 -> 1.04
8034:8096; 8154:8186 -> 1.03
